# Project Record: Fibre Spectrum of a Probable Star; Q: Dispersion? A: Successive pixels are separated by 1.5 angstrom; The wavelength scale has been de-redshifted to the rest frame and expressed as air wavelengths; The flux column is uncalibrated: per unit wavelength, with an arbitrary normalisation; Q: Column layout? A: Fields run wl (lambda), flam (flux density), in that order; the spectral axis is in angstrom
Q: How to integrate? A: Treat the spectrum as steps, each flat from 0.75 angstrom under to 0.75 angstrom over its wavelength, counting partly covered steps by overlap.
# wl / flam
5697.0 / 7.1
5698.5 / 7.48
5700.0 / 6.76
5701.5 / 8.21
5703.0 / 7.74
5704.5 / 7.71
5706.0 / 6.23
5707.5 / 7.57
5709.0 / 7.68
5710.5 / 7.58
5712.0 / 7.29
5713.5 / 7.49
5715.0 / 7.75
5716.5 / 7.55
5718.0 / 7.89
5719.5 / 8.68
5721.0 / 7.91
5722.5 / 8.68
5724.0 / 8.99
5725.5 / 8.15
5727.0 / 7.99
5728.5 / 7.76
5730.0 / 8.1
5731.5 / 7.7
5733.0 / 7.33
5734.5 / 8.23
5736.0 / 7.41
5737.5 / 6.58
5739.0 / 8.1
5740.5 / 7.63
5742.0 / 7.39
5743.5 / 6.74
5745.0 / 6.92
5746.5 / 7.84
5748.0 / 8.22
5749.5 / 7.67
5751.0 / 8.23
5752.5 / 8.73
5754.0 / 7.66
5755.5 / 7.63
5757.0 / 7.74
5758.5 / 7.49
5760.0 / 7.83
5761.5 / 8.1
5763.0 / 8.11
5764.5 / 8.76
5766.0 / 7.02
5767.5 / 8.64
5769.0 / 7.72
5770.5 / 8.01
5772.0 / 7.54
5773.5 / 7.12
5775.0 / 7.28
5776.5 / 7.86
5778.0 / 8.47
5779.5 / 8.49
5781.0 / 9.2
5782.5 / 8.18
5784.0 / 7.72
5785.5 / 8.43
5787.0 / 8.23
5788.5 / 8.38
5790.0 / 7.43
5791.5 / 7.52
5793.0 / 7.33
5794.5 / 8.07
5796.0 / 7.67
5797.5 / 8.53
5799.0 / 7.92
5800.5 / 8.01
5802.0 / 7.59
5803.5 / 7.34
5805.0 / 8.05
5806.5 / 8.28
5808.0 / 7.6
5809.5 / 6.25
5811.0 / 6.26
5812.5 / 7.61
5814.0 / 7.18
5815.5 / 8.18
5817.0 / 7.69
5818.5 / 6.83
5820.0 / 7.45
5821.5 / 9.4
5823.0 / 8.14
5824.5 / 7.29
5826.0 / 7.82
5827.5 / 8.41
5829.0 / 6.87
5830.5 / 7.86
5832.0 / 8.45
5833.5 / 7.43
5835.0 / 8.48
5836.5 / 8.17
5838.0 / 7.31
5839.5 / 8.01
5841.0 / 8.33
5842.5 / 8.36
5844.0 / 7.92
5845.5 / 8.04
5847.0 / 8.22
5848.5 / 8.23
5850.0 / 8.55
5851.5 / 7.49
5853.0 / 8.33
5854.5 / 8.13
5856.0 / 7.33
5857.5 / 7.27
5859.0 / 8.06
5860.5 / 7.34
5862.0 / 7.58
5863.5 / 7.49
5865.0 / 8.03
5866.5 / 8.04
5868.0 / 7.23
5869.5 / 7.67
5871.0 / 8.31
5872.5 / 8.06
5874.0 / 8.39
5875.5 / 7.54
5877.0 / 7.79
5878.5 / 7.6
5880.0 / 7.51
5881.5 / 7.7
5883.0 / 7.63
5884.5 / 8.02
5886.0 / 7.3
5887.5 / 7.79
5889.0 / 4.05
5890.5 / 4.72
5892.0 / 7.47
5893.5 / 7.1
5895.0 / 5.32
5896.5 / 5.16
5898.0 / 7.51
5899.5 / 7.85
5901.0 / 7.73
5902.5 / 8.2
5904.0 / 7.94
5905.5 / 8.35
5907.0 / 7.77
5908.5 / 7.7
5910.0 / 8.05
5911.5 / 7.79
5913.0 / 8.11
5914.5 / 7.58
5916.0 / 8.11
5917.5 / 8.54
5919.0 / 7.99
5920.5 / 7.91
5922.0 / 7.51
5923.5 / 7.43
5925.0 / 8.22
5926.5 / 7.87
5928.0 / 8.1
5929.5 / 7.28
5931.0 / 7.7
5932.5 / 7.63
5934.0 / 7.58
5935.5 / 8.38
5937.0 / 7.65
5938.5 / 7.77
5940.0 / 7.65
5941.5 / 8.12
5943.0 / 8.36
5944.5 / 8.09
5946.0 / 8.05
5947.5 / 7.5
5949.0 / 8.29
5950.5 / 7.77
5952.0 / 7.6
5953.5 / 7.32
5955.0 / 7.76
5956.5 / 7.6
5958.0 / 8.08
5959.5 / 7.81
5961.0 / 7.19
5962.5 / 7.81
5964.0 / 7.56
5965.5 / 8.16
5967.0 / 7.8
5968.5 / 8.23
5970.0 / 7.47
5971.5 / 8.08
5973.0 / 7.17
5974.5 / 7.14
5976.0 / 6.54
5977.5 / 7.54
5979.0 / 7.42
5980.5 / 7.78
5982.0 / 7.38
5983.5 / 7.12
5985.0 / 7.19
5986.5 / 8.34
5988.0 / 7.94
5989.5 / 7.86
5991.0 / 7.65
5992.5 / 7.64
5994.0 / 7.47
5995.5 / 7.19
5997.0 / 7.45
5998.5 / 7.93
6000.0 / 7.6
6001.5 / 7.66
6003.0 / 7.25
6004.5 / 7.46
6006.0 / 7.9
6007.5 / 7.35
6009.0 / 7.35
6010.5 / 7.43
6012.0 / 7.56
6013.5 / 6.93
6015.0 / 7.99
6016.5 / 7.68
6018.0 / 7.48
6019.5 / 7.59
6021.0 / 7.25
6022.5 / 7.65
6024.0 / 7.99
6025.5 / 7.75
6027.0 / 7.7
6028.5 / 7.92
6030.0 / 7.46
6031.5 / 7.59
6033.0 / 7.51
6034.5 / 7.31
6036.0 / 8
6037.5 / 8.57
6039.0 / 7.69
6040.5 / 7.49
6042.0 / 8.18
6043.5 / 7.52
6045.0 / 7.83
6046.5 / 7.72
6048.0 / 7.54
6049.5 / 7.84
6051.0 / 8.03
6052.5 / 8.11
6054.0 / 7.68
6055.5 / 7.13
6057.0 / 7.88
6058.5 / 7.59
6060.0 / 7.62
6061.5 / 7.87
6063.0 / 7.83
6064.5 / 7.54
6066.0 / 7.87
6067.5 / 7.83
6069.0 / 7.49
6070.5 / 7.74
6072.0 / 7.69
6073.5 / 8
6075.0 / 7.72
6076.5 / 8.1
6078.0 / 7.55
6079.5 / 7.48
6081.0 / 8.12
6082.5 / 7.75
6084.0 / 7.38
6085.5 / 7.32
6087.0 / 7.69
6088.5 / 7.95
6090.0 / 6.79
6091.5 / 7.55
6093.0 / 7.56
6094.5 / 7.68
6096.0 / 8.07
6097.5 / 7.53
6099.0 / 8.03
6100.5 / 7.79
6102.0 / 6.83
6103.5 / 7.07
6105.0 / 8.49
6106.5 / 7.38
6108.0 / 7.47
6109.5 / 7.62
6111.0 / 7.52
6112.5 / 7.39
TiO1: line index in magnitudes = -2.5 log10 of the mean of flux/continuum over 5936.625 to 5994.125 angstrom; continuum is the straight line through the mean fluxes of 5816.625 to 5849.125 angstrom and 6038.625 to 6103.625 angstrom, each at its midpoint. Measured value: 0.015 mag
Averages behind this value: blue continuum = 7.94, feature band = 7.69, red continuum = 7.68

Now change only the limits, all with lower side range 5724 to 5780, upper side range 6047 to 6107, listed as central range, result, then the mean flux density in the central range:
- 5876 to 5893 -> 0.10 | 7.06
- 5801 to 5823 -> 0.03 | 7.58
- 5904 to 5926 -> -0.03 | 7.93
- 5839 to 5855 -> -0.05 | 8.15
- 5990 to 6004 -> 0.02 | 7.54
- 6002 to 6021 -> 0.03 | 7.49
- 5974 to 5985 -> 0.06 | 7.27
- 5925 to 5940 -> -0.01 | 7.79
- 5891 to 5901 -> 0.15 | 6.76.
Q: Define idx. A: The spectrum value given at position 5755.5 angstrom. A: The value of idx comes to 7.63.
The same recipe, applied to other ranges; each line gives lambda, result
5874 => 8.39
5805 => 8.05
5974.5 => 7.14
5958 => 8.08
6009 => 7.35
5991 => 7.65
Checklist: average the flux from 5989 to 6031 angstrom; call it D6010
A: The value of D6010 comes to 7.57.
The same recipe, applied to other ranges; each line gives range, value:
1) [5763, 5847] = 7.86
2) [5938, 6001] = 7.68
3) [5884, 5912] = 7.13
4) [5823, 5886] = 7.86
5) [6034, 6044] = 7.84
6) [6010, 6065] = 7.69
